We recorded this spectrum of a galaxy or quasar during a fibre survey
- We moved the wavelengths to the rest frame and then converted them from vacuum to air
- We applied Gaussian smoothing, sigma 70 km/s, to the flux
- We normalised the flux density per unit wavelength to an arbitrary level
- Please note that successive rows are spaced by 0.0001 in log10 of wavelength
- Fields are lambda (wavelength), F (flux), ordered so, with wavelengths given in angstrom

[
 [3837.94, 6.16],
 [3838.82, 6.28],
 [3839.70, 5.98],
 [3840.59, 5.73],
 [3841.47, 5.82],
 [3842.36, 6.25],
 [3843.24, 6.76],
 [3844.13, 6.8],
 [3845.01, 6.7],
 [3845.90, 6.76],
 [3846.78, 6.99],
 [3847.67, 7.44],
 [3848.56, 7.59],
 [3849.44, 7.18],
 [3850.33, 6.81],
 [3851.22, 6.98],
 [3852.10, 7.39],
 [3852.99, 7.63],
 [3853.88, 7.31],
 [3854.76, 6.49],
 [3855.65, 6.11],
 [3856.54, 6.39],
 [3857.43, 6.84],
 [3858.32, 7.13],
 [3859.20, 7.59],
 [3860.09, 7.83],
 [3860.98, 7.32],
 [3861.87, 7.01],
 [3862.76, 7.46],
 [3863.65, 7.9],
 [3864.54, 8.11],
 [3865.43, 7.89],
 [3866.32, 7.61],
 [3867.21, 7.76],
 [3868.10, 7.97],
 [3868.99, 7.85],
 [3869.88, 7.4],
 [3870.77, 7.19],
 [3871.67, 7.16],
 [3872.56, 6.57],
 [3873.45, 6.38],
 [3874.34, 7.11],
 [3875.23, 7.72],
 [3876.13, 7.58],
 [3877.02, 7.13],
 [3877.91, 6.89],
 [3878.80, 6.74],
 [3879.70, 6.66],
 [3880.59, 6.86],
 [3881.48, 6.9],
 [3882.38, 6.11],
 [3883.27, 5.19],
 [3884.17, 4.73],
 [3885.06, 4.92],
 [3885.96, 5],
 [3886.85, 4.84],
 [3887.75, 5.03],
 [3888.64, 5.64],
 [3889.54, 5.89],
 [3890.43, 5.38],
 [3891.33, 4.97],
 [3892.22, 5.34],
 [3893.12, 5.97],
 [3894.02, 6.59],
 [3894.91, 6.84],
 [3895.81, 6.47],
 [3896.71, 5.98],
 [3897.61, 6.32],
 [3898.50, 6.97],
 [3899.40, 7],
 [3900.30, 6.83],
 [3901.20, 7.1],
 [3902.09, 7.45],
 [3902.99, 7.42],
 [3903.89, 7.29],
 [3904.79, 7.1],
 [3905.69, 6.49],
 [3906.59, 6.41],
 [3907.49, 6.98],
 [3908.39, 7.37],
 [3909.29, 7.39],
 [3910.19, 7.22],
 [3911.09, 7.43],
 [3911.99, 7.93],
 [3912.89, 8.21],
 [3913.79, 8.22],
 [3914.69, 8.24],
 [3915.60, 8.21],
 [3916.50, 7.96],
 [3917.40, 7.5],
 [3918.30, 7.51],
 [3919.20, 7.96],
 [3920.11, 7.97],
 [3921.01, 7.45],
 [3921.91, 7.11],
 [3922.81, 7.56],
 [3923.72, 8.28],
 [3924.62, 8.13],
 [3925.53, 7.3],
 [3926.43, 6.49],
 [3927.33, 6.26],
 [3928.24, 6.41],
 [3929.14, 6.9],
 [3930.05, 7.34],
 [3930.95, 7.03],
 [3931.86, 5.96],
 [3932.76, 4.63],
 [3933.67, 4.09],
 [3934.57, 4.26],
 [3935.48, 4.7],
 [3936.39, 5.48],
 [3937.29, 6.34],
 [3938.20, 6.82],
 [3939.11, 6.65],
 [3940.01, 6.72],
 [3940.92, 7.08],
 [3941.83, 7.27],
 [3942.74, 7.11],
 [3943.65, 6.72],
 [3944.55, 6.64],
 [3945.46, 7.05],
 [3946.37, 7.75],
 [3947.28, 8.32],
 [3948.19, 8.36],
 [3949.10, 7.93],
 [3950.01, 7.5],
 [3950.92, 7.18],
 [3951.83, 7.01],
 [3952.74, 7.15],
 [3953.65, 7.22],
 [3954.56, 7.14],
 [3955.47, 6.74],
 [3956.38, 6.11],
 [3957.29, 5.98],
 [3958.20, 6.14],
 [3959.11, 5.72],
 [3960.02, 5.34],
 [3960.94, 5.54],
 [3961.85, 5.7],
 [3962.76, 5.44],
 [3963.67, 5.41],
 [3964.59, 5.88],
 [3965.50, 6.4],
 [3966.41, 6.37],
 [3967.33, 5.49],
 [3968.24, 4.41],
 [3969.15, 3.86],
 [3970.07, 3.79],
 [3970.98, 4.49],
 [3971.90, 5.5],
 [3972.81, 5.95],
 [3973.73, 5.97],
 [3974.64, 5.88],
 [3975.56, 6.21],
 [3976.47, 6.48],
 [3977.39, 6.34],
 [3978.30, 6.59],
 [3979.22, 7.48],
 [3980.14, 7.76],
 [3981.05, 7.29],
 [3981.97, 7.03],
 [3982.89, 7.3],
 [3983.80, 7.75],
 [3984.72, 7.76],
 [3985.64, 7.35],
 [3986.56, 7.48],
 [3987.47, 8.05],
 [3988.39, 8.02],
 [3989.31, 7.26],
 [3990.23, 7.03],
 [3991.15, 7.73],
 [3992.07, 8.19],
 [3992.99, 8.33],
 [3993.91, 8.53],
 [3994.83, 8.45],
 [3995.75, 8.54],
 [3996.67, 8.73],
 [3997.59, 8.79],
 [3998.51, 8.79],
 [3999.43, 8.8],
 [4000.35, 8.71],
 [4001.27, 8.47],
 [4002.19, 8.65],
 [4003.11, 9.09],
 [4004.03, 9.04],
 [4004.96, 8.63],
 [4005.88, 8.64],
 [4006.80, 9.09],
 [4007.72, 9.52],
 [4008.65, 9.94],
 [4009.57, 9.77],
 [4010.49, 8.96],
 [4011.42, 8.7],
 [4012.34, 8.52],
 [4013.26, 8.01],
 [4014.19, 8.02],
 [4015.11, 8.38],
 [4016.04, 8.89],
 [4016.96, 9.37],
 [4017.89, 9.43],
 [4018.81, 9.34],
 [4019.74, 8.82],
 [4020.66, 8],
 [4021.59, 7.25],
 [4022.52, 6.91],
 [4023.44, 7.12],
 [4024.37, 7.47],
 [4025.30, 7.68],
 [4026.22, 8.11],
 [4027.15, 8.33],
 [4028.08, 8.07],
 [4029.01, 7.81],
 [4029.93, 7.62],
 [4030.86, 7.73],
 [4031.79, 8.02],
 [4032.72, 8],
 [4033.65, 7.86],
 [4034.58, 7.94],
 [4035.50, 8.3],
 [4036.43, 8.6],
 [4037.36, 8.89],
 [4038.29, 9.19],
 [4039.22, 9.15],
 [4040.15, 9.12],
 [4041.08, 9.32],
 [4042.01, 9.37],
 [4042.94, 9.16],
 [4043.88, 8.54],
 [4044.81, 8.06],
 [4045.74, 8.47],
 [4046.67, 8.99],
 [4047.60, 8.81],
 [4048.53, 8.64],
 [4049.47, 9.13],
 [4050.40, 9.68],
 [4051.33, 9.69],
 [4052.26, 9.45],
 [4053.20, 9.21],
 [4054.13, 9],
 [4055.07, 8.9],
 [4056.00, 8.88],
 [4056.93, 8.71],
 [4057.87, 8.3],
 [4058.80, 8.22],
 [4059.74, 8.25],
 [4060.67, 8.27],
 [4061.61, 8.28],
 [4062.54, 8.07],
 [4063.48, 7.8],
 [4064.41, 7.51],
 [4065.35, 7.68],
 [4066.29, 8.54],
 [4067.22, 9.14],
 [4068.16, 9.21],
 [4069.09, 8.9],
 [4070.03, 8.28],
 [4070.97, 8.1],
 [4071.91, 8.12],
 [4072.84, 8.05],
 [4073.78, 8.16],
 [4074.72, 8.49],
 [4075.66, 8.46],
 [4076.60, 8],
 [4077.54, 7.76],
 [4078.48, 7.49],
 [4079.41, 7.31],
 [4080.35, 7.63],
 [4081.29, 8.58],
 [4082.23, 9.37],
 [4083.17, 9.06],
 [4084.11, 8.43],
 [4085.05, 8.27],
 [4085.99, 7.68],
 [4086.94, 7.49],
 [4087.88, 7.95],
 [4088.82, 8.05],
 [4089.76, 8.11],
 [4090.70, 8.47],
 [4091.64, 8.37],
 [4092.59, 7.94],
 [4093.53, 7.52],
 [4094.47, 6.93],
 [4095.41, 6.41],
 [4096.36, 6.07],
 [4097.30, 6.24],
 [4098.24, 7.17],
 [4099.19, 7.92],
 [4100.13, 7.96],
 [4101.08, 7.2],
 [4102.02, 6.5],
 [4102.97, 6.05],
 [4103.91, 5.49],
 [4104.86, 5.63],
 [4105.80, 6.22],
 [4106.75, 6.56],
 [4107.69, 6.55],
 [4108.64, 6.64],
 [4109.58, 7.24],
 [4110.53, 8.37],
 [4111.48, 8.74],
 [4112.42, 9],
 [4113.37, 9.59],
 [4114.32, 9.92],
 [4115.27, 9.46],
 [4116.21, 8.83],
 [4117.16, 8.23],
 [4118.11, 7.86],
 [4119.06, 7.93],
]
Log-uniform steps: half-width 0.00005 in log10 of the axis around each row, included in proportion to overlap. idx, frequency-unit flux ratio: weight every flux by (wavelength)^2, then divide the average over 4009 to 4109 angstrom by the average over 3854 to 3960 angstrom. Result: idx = 1.3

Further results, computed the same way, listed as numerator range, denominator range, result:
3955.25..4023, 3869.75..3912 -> 1.20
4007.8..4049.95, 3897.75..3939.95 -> 1.29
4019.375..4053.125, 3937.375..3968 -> 1.33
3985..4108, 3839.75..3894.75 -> 1.34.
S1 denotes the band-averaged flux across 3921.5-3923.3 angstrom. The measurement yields 7.34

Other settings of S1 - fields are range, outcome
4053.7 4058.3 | 8.75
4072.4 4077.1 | 8.22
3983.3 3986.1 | 7.62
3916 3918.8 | 7.69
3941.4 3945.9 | 6.96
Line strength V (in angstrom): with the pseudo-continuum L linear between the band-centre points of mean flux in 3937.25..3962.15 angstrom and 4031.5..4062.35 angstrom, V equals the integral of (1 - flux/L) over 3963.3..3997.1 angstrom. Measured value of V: 3.0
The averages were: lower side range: 6.84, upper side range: 8.74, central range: 6.79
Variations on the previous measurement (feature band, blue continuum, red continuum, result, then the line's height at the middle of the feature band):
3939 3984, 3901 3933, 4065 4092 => 6.6 angstrom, 7.56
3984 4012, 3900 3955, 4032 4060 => -1.4 angstrom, 8.1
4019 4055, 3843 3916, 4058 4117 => -4.0 angstrom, 7.63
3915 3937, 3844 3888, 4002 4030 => 2.2 angstrom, 7.54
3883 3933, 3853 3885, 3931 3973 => -1.2 angstrom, 6.63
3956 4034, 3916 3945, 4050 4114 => -2.2 angstrom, 7.26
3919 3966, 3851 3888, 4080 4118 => 3.3 angstrom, 7.14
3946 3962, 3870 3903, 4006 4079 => 0.9 angstrom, 7.28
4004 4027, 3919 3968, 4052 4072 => -2.4 angstrom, 7.75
